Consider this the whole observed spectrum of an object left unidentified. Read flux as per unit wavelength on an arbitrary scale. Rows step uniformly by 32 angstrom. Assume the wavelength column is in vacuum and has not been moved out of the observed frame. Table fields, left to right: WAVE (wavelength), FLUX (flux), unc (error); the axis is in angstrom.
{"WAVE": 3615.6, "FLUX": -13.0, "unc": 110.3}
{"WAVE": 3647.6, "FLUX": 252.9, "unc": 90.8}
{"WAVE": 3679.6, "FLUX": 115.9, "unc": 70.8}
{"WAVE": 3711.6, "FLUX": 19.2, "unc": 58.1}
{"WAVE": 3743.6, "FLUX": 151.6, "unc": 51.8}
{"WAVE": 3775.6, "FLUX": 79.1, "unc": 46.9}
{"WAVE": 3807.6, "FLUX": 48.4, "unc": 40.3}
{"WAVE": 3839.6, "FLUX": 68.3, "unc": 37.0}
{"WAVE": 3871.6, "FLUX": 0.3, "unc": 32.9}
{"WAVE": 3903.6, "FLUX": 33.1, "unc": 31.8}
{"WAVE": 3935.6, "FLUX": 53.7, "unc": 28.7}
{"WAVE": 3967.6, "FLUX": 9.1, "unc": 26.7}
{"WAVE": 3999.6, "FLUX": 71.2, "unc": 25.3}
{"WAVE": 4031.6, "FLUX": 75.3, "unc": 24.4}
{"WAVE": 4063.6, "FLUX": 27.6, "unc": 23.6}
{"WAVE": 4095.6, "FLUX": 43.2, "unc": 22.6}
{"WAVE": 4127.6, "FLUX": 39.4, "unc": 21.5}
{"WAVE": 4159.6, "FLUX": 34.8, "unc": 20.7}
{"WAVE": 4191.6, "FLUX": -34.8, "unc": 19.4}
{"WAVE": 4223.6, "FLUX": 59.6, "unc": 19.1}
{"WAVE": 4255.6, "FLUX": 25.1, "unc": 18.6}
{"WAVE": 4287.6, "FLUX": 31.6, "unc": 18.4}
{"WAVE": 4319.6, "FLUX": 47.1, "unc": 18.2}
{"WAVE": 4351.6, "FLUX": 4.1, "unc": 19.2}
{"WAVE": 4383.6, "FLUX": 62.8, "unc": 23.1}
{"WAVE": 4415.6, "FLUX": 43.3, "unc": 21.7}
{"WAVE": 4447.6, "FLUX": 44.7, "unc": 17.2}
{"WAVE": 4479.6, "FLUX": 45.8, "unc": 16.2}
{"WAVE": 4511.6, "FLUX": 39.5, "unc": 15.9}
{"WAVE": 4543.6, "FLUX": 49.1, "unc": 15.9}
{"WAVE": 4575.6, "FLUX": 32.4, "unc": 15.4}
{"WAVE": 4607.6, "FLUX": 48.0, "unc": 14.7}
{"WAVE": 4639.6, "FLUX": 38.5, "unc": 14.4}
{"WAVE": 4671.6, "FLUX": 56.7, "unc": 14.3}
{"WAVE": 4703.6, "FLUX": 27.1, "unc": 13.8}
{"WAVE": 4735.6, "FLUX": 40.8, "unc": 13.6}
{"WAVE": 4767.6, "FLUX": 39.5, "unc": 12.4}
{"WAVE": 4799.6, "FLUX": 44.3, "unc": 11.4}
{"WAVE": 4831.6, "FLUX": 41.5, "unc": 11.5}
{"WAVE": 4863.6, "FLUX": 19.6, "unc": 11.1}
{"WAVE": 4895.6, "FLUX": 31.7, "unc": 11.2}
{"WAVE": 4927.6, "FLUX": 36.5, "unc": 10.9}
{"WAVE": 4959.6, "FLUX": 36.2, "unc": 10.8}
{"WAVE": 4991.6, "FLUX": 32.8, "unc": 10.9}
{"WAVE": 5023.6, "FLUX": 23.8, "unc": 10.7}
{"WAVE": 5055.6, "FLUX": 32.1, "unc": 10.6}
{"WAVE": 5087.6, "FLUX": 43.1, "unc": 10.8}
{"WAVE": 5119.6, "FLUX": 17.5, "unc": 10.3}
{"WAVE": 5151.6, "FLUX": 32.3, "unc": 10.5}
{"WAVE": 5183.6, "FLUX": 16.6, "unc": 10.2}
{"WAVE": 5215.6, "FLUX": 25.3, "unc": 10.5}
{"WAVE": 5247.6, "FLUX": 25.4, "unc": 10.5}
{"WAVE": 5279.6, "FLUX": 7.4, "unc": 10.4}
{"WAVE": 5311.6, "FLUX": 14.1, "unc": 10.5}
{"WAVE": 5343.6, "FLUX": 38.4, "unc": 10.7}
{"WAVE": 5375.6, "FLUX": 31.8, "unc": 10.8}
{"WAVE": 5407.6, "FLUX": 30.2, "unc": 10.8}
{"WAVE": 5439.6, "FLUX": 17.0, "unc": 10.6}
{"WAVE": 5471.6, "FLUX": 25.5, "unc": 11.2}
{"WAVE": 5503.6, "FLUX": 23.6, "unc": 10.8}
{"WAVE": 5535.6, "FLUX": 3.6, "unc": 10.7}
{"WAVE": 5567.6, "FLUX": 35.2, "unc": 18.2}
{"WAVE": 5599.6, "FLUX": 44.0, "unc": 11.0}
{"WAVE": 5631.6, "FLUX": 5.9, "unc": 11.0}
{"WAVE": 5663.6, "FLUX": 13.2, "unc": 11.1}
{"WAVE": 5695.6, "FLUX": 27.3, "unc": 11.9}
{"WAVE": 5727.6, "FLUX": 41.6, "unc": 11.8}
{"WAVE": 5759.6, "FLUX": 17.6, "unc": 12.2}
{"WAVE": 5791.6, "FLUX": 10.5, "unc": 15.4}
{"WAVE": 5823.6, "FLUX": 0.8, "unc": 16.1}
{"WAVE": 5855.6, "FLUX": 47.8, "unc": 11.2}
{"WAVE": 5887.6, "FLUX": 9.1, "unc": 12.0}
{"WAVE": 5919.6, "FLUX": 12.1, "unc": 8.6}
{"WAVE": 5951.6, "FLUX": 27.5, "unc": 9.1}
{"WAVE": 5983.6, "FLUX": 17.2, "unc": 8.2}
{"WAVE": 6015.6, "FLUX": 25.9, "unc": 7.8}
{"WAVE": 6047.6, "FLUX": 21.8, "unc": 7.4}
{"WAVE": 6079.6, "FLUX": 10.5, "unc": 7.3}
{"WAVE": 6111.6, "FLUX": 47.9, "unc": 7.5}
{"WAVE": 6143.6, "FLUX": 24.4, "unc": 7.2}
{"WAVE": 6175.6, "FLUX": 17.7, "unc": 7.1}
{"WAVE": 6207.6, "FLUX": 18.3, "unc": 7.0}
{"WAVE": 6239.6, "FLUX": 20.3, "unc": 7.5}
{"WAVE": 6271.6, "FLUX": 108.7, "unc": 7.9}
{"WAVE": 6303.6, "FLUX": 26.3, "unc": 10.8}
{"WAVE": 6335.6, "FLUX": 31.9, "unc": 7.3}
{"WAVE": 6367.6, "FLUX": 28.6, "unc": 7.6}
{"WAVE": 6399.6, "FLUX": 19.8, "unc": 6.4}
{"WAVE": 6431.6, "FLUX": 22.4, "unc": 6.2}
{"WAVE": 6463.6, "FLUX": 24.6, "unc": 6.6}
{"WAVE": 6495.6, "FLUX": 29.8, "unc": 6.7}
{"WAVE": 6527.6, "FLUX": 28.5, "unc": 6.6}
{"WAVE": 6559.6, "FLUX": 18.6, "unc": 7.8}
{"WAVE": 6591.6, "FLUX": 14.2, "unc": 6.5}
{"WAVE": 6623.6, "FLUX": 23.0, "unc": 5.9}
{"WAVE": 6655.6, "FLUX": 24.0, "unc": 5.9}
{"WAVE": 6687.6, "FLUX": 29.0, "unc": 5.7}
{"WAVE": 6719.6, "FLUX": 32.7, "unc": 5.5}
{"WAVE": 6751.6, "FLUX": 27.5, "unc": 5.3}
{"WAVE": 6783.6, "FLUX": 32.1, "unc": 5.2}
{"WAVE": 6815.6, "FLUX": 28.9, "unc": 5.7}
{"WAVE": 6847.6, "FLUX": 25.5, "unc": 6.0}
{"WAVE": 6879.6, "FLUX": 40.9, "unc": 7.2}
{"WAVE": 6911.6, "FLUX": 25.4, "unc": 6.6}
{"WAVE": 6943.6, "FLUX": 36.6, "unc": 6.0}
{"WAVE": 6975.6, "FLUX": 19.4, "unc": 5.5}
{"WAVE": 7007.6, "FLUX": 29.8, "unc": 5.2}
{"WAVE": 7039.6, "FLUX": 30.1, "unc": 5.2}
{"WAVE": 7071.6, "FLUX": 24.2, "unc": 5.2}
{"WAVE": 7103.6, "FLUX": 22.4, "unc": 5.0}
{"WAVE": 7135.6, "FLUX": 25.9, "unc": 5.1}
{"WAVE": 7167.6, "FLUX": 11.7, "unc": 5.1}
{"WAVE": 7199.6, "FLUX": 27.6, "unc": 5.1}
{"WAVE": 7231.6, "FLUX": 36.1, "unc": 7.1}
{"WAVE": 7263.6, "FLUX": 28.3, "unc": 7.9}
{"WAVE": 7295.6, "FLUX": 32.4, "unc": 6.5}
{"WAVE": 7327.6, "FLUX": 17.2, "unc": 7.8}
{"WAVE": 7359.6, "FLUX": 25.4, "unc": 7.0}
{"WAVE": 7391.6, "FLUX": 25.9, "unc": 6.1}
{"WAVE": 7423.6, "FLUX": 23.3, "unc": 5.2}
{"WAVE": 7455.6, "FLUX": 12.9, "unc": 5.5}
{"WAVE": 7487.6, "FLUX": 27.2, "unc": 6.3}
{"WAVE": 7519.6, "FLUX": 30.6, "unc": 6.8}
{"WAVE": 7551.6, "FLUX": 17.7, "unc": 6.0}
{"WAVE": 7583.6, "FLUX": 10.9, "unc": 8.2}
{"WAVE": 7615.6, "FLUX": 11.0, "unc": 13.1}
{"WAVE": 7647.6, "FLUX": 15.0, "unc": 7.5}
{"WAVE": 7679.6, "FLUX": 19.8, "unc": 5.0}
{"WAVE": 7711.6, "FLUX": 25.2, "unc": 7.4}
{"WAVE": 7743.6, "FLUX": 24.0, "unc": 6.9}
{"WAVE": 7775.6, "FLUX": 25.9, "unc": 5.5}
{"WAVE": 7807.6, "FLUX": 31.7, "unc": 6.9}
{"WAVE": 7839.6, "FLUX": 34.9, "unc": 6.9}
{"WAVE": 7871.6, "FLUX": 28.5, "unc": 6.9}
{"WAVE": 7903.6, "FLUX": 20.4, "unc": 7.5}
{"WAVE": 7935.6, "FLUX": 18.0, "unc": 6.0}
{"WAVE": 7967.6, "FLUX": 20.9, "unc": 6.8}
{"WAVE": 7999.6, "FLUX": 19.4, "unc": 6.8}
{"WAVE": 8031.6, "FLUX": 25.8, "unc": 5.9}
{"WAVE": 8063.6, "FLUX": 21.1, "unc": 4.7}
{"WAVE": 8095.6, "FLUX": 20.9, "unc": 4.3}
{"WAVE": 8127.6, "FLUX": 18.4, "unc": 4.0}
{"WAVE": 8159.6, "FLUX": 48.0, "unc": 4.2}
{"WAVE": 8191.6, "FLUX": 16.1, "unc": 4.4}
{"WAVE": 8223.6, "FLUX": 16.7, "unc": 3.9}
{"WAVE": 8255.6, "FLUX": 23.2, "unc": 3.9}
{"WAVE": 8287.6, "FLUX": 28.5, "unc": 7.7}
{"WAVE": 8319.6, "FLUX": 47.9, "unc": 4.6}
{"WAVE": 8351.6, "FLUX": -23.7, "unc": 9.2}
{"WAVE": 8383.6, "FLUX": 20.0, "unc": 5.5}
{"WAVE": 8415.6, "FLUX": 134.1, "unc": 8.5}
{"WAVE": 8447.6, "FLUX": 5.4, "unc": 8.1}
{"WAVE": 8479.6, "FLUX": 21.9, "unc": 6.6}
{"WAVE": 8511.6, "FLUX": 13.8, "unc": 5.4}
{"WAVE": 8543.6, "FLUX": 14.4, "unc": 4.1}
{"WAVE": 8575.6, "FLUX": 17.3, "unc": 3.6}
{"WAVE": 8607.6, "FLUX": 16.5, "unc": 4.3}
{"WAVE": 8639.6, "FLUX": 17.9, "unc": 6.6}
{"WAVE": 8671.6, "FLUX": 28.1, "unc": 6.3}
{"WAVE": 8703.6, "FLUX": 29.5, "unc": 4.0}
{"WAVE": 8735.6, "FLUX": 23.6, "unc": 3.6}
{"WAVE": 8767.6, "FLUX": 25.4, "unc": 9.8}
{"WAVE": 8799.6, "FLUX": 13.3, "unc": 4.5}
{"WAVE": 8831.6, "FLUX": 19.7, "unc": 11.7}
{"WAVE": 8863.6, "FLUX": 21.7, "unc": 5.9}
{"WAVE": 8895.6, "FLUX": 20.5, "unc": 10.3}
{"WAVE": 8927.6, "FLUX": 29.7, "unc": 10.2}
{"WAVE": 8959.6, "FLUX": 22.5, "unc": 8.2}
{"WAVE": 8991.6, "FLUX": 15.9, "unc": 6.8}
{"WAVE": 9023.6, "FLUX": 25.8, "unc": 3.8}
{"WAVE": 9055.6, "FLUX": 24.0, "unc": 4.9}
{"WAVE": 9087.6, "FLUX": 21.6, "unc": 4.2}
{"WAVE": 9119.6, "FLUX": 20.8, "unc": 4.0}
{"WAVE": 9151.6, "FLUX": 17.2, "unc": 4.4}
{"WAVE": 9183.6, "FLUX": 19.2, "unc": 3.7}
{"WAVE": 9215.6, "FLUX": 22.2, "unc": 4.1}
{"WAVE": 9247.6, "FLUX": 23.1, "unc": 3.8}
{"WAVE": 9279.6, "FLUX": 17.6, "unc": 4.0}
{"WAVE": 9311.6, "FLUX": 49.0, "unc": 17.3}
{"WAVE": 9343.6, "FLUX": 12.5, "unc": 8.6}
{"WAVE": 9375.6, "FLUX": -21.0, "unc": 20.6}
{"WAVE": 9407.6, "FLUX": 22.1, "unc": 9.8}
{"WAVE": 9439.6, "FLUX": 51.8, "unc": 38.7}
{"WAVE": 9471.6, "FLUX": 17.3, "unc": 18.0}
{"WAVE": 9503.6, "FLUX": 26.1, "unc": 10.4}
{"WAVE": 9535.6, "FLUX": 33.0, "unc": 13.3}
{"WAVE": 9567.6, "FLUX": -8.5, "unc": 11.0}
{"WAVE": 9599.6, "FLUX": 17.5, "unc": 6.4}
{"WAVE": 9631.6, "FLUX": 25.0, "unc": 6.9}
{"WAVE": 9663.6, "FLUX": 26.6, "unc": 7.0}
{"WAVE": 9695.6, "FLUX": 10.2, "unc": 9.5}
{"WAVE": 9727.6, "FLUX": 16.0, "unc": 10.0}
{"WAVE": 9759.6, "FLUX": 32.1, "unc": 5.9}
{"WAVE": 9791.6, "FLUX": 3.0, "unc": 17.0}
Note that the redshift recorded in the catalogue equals 0.679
